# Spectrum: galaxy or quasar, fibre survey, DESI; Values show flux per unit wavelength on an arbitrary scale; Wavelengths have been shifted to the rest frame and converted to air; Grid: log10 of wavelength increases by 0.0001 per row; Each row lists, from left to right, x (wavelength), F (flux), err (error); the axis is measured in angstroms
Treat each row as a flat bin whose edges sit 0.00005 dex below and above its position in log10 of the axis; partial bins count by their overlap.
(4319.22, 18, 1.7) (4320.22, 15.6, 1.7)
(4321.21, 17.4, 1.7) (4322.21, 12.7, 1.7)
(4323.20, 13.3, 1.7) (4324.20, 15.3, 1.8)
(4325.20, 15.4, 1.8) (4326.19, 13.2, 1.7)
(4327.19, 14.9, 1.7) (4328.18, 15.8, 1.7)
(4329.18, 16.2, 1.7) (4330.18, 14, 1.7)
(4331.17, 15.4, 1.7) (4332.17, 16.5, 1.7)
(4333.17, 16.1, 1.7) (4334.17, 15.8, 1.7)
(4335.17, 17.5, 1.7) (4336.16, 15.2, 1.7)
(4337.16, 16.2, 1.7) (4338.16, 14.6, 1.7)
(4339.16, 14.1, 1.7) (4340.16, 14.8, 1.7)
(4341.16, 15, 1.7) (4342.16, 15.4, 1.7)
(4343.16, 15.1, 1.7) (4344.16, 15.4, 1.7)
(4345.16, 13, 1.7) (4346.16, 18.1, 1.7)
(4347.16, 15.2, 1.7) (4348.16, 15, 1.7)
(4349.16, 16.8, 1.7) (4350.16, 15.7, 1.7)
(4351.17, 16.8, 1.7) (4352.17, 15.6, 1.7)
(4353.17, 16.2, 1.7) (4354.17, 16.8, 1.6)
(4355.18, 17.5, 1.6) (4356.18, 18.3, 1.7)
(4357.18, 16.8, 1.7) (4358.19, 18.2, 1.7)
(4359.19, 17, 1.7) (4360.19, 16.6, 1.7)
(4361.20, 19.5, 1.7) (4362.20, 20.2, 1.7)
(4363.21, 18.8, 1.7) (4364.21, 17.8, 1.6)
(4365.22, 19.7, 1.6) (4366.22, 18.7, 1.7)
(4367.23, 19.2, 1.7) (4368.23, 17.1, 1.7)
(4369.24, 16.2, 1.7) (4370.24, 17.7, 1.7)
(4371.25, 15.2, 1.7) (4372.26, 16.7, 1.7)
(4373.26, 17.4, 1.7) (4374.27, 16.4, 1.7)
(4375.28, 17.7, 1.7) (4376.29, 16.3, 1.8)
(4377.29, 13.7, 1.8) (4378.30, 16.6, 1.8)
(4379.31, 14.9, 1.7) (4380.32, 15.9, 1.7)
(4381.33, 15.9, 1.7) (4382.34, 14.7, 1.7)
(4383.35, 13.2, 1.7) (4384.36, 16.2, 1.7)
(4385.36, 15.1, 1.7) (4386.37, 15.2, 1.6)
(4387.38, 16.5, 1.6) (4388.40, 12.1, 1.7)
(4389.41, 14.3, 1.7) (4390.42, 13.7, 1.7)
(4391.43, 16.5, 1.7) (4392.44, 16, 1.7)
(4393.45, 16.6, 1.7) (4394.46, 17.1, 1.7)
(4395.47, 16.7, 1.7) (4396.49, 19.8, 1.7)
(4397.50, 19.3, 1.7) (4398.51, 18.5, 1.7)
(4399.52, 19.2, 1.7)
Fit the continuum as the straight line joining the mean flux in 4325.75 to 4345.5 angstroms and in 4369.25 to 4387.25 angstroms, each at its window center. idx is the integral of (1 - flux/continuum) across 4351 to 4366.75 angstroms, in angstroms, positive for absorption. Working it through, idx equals -2.26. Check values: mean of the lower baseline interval 15.2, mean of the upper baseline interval 15.8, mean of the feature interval 17.8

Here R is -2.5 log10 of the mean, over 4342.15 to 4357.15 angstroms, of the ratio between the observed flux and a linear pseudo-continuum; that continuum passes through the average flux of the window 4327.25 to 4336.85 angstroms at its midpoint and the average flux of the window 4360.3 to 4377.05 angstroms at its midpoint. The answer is 0.04 mag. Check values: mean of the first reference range 15.8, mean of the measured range 16.1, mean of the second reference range 17.7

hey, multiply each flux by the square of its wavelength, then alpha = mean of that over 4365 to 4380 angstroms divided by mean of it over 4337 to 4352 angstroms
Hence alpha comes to 1.11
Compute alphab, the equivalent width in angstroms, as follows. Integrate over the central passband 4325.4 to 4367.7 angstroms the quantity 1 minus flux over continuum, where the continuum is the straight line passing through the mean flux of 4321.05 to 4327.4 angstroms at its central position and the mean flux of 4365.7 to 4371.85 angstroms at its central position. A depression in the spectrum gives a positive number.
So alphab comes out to -1.3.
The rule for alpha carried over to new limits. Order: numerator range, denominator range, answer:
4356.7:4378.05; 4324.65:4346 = 1.16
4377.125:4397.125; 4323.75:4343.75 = 1.04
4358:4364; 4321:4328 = 1.29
